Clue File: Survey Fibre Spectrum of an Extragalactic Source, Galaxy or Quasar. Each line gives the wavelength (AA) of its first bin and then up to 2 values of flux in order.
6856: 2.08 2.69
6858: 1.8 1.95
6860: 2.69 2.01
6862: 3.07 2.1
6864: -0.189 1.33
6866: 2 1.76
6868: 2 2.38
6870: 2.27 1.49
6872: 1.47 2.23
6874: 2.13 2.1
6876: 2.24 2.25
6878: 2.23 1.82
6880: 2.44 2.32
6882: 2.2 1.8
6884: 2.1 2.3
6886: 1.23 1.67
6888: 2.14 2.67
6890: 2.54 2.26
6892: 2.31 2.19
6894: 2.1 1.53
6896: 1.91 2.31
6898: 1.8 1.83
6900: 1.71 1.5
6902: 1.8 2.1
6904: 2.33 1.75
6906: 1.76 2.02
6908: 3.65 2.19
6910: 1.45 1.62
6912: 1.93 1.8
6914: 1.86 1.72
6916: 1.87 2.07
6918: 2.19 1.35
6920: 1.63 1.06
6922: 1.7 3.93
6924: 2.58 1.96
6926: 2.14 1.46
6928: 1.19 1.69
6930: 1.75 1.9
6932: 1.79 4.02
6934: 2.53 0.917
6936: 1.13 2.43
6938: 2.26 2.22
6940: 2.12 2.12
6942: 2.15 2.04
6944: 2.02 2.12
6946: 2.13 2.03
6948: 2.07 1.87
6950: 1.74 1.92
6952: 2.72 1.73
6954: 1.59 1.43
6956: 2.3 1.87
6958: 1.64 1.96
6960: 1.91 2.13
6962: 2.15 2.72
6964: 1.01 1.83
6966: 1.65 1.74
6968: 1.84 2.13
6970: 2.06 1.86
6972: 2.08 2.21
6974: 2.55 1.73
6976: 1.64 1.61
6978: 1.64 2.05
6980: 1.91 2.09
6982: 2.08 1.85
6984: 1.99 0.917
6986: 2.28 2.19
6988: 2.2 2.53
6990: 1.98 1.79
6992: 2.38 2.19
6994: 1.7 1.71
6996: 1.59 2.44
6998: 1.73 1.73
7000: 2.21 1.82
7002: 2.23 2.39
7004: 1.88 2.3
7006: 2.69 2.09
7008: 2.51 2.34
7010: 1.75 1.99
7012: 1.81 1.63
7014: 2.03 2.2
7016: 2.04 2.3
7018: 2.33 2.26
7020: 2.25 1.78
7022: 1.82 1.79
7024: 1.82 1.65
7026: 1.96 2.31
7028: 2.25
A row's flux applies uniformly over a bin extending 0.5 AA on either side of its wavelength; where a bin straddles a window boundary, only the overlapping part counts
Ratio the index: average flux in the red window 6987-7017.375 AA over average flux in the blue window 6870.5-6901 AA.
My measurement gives 1.0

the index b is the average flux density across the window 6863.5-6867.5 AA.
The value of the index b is 1.23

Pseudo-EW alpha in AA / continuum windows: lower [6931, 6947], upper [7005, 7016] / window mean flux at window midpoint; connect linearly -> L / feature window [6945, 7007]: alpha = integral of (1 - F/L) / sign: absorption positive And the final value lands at 4.1 AA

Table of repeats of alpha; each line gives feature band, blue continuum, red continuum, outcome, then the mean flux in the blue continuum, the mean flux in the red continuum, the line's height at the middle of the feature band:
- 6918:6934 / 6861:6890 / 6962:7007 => -0.34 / 1.99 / 1.98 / 1.99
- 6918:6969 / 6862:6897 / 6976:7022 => 1.16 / 2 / 2.02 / 2.01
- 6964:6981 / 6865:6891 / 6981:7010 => 1.41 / 2.06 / 2.06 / 2.06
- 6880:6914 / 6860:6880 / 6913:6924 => -1.16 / 1.96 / 1.96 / 1.96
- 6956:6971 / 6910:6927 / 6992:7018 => 0.65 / 1.93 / 2.06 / 2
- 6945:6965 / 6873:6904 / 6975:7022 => 0.87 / 2.06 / 2.02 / 2.03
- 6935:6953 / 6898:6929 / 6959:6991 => -0.76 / 1.93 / 1.95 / 1.94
